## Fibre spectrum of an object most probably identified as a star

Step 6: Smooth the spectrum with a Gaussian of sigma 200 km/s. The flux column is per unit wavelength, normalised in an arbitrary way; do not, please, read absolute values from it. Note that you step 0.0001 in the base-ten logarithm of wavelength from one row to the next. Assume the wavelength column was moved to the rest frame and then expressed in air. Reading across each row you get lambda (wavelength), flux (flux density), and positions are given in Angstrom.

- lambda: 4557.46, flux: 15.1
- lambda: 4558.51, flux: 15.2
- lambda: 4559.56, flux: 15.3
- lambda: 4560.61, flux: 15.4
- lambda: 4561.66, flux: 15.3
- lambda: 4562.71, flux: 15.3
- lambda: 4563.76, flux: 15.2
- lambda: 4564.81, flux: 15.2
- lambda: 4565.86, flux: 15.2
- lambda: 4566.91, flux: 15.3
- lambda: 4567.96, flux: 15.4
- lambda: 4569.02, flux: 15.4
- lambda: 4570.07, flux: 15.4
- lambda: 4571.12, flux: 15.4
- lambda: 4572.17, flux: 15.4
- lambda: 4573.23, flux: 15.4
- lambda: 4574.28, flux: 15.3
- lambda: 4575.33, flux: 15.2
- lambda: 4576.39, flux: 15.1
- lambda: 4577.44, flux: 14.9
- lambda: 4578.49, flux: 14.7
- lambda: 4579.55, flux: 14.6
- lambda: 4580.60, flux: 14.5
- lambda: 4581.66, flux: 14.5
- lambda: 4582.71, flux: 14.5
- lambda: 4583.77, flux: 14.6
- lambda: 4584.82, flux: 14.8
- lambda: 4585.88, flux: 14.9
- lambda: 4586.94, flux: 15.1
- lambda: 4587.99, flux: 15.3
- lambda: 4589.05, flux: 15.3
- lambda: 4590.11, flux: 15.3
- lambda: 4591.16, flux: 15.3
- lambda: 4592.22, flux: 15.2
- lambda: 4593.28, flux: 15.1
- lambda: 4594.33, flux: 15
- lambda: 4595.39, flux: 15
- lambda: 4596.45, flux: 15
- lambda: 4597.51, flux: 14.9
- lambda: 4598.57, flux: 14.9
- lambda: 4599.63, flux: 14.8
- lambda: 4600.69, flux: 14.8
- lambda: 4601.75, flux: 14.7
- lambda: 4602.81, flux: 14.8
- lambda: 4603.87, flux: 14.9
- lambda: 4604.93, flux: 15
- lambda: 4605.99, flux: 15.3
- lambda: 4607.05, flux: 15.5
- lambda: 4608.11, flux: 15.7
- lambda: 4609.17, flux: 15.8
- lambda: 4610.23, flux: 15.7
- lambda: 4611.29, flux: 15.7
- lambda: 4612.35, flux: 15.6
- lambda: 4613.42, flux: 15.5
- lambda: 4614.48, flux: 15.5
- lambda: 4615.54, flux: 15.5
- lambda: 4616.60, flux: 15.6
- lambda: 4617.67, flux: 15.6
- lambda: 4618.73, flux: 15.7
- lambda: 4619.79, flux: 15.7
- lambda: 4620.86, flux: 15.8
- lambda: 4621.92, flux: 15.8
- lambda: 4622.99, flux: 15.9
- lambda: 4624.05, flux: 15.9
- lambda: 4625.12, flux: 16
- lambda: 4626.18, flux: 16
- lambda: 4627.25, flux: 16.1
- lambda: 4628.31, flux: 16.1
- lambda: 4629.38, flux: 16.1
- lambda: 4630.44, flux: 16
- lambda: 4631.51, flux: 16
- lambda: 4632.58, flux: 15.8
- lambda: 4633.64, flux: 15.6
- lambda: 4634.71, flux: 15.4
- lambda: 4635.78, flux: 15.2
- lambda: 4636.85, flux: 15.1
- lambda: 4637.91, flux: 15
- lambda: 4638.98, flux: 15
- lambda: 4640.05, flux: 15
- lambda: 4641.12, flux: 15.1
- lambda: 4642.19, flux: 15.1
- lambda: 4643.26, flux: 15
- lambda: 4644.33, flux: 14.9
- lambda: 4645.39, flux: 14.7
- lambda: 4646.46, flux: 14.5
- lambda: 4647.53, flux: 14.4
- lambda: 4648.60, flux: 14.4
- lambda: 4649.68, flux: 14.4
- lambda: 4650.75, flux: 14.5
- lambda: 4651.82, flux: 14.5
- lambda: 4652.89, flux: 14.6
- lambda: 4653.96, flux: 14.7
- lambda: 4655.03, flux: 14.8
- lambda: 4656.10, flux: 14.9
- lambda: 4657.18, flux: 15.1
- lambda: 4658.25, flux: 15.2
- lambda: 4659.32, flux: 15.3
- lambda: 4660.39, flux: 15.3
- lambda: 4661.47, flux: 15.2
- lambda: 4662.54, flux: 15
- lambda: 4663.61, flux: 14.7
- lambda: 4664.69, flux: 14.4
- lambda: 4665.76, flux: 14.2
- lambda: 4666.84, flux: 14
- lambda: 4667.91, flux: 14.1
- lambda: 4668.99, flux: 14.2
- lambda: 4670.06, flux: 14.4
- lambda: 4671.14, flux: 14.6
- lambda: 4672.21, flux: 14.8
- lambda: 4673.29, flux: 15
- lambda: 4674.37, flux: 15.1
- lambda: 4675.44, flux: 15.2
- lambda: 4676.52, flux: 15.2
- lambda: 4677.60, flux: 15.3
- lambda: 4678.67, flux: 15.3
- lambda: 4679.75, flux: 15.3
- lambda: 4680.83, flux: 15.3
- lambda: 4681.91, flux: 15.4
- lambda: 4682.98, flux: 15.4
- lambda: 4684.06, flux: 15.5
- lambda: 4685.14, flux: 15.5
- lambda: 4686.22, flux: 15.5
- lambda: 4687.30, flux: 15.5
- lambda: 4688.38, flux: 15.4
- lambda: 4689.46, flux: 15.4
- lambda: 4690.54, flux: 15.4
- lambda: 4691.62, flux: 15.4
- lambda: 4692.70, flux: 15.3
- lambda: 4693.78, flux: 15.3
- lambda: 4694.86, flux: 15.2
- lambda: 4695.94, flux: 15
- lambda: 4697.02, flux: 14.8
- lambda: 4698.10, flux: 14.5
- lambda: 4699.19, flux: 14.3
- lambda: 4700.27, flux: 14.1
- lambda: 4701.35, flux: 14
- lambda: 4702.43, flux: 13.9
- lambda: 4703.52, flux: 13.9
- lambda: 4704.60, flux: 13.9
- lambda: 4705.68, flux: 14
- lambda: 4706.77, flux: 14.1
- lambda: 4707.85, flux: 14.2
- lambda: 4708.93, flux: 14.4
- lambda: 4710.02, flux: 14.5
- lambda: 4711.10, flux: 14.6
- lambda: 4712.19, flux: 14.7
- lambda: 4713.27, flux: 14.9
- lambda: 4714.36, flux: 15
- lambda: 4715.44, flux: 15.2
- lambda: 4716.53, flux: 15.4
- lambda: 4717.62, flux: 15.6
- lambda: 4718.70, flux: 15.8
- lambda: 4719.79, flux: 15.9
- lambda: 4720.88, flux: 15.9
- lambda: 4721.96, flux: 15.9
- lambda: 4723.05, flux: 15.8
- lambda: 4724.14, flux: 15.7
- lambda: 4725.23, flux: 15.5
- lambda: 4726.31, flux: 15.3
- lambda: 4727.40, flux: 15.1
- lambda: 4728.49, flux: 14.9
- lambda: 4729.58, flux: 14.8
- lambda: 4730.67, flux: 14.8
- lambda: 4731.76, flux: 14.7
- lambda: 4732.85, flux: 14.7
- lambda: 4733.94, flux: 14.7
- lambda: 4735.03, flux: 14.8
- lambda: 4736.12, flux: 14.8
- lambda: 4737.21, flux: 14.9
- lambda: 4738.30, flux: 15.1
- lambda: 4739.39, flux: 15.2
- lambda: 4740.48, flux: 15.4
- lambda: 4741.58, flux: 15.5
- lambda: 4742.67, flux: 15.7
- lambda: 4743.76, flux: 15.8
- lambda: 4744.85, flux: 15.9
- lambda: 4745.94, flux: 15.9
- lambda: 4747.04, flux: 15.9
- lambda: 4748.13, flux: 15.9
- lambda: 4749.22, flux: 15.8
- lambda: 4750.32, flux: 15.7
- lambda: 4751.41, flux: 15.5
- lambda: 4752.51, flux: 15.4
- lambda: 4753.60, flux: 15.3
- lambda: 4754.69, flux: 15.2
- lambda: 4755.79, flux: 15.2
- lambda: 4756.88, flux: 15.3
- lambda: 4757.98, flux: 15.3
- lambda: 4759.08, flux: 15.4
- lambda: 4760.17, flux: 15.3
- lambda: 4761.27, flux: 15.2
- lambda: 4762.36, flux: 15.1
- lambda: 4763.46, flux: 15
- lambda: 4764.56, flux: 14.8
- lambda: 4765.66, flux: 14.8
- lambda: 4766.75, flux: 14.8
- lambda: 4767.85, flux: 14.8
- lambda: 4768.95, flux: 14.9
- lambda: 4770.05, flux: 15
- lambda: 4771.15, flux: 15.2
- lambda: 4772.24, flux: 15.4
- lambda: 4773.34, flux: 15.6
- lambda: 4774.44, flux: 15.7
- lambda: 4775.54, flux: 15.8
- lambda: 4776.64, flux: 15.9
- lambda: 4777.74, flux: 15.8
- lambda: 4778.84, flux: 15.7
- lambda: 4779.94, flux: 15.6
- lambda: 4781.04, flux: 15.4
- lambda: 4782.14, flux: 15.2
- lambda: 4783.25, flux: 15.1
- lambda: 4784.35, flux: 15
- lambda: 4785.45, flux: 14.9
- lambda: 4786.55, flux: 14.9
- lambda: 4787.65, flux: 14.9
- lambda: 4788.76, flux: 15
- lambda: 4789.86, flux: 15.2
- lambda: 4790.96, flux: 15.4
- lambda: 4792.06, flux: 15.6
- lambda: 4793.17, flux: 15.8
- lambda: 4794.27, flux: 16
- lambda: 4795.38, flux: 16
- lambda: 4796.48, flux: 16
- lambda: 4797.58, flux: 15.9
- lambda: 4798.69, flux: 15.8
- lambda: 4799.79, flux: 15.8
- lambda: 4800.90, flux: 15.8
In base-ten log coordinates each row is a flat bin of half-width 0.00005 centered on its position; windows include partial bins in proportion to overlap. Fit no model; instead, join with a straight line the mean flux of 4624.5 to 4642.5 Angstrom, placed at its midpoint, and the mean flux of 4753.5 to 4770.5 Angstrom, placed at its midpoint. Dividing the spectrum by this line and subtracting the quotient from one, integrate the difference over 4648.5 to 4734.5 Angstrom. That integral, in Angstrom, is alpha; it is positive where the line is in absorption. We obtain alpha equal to 2.4 Angstrom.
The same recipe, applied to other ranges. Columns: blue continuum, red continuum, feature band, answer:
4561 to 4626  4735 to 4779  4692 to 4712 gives 1.1 Angstrom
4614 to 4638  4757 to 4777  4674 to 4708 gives 1.2 Angstrom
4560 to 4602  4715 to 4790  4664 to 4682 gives 0.5 Angstrom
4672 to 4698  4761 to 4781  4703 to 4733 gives 0.6 Angstrom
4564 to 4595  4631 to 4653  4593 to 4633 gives -1.3 Angstrom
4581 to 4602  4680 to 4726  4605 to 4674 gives -1.0 Angstrom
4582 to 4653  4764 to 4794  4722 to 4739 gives 0.2 Angstrom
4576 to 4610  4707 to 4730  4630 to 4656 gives 0.2 Angstrom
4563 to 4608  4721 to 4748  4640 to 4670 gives 0.9 Angstrom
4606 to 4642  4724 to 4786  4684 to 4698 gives 0.1 Angstrom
